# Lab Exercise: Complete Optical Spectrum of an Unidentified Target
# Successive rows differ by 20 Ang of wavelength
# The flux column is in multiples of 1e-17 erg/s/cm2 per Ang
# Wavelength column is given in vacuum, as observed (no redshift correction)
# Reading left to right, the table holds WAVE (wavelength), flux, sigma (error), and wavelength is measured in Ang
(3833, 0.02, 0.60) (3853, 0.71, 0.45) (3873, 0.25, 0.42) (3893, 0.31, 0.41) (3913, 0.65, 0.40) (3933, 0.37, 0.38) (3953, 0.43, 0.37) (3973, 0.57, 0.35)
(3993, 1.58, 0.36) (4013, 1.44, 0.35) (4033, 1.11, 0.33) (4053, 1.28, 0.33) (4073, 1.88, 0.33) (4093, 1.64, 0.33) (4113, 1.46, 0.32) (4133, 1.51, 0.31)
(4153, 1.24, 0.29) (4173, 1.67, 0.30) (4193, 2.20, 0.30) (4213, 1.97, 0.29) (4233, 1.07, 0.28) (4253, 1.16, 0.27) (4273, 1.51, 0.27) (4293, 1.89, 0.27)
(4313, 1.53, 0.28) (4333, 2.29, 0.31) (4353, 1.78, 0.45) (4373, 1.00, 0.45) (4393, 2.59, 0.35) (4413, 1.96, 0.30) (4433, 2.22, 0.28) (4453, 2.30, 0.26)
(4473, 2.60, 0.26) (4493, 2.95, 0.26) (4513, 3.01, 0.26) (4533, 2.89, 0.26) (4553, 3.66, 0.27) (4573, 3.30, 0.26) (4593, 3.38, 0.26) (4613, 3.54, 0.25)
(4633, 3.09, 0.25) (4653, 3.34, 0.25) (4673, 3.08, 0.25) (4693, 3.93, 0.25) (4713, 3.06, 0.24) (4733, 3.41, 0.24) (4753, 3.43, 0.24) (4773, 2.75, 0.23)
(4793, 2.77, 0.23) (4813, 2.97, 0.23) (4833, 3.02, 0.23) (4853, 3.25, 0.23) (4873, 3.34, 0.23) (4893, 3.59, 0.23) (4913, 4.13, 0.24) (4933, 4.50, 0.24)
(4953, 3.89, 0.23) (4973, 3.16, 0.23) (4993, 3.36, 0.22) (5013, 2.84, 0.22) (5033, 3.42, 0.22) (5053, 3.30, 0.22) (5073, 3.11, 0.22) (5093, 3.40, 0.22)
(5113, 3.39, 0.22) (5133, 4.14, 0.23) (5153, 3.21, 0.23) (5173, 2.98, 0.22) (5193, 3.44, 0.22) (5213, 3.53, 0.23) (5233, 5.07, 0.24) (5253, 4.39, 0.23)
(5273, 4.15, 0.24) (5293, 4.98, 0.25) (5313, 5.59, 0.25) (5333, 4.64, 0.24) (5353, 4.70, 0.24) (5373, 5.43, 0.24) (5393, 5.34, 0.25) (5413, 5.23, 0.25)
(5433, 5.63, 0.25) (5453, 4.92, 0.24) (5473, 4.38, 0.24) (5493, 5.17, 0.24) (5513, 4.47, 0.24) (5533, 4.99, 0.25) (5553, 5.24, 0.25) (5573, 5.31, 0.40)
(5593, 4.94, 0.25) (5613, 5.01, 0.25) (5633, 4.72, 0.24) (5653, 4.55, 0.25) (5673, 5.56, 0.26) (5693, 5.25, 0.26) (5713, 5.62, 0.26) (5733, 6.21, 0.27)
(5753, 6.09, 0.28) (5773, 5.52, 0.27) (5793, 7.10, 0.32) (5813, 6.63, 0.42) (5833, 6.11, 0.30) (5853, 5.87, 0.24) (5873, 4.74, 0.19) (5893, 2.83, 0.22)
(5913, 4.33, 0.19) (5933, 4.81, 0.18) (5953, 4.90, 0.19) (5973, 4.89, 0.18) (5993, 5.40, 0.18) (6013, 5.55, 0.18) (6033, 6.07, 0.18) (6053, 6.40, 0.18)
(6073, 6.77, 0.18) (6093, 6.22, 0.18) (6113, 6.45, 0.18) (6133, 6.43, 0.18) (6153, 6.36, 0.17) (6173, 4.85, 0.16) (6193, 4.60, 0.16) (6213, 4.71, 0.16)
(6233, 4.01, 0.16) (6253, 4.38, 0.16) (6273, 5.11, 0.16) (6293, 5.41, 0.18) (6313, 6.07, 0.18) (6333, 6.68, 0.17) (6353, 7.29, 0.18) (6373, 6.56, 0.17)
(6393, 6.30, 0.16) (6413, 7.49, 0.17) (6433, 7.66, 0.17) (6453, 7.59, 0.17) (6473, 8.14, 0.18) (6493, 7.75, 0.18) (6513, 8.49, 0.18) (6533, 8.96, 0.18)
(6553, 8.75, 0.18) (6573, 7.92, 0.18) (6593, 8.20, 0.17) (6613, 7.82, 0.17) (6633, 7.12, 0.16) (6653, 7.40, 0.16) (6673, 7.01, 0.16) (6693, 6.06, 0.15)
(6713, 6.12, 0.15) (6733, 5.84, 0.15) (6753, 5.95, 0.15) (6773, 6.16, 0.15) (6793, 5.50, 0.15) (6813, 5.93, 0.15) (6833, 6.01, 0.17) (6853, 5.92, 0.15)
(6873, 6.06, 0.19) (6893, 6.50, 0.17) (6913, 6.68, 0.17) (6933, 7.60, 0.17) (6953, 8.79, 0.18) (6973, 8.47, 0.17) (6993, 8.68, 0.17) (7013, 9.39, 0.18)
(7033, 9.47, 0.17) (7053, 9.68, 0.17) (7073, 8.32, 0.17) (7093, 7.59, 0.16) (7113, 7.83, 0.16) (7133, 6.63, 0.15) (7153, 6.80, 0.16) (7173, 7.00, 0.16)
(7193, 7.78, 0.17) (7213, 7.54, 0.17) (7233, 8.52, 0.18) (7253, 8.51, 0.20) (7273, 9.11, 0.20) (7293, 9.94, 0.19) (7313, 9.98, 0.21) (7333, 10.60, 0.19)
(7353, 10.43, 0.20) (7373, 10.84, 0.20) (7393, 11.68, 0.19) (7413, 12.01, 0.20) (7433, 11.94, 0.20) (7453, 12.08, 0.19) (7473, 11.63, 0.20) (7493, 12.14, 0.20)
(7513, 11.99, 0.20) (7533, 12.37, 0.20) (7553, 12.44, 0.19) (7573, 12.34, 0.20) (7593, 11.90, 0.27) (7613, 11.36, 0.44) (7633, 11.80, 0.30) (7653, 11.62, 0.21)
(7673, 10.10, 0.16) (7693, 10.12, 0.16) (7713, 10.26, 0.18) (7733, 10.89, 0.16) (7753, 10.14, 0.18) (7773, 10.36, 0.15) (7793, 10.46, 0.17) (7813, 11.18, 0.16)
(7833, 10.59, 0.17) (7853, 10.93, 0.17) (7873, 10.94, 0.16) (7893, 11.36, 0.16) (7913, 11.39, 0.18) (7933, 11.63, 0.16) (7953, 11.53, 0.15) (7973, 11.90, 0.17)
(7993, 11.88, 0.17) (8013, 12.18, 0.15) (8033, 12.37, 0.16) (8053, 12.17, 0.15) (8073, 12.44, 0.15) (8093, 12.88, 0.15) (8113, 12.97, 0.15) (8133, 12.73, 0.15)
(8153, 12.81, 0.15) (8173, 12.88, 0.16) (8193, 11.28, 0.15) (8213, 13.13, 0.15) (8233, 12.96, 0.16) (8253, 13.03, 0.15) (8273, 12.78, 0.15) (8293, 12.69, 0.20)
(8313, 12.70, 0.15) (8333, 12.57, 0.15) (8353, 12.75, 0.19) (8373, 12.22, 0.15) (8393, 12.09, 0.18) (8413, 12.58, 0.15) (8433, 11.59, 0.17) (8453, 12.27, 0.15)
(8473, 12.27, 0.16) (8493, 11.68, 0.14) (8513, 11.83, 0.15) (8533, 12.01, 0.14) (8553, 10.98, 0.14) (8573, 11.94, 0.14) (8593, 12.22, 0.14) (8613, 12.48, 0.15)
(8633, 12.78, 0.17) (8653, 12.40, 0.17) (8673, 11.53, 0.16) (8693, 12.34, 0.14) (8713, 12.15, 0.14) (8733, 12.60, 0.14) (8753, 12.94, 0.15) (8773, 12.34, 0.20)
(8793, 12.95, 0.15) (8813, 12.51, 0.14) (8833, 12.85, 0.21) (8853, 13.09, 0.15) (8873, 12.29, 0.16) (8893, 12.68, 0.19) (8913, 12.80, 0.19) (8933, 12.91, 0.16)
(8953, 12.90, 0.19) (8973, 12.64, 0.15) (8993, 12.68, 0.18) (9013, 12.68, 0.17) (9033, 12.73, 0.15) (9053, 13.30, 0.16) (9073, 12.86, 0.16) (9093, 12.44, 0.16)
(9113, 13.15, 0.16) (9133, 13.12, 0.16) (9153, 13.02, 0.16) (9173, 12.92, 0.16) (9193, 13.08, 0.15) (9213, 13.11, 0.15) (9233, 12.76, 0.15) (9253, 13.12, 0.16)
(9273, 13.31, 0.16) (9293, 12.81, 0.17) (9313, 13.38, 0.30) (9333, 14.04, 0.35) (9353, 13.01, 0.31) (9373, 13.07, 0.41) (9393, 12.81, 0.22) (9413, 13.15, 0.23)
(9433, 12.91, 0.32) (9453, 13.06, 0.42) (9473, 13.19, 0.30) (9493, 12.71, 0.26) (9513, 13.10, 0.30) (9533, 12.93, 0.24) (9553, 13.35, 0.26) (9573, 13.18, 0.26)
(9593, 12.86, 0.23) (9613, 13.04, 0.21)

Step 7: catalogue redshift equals 0.000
